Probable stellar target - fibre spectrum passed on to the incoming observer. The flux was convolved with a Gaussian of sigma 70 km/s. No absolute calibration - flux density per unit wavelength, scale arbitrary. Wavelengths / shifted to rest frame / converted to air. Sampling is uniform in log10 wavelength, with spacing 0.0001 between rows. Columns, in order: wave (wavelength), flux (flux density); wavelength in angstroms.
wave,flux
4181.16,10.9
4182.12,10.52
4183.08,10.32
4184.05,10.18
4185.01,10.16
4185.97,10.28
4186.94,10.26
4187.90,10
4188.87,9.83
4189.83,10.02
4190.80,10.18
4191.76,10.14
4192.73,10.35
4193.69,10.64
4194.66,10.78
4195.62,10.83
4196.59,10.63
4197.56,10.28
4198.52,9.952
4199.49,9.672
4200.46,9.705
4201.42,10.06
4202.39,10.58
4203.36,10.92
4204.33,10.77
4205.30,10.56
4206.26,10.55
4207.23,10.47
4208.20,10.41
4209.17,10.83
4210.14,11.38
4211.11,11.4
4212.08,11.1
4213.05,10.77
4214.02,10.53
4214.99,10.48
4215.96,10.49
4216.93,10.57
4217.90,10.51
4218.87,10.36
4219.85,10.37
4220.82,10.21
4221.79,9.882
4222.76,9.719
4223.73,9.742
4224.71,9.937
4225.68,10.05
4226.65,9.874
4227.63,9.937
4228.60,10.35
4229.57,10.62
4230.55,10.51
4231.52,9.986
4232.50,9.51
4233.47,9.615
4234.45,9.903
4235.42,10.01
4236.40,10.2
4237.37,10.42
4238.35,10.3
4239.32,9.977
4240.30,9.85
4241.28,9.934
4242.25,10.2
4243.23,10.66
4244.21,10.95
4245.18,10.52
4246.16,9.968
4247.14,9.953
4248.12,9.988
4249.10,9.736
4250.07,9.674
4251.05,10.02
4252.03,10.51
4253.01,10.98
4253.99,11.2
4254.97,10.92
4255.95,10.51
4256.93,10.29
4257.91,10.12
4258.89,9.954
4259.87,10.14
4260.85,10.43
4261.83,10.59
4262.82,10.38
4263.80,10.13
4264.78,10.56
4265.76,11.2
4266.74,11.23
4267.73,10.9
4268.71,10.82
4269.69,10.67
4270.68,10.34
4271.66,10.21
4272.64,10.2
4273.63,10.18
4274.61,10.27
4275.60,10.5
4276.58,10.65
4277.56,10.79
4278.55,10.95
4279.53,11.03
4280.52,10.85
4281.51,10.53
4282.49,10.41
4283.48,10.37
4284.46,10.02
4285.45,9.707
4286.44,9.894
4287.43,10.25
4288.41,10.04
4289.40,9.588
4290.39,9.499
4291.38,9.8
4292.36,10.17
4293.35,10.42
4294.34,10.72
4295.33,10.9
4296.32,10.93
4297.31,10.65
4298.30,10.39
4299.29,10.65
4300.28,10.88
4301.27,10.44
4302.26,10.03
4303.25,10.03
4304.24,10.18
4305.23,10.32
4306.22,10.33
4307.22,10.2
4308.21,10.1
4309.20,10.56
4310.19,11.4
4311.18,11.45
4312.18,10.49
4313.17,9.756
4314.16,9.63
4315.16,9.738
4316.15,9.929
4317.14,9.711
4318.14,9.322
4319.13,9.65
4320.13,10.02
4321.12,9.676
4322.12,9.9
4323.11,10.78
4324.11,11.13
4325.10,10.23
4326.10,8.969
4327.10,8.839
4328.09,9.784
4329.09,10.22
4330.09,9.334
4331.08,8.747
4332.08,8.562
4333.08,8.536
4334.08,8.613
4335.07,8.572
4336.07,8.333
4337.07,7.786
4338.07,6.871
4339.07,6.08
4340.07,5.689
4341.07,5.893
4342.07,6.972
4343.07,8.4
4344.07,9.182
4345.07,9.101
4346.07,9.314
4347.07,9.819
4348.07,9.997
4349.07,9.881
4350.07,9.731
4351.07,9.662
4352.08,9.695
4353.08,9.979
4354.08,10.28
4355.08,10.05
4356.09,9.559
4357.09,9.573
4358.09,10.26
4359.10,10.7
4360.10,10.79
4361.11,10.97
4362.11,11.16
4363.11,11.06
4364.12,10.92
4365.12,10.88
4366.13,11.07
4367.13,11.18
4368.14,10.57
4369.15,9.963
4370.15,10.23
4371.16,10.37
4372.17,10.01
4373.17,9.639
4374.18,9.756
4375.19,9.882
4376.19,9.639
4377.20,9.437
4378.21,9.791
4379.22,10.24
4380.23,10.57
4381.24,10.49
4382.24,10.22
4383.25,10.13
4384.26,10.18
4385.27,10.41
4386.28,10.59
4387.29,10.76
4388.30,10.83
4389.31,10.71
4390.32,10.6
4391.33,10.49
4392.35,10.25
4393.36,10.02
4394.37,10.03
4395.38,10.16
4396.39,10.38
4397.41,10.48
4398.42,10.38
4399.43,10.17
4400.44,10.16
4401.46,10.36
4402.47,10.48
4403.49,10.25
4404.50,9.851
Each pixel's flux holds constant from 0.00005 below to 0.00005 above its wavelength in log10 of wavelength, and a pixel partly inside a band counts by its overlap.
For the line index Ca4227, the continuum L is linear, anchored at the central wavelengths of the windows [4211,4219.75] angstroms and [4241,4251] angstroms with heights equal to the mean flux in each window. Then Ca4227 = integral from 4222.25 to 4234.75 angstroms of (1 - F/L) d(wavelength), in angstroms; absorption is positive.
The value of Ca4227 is 0.5 angstroms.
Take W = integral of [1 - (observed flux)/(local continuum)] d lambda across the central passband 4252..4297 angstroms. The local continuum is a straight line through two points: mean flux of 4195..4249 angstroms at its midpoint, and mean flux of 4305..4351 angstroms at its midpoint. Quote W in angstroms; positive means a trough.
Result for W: -3.0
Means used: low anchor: 10.3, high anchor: 9.29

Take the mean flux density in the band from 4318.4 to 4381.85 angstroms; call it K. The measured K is 9.57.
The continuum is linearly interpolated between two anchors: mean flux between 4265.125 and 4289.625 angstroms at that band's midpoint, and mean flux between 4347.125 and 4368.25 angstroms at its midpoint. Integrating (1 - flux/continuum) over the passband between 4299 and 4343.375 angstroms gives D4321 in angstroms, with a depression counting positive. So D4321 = 4.4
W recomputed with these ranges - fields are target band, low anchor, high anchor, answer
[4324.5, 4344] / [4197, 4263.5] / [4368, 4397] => 3.8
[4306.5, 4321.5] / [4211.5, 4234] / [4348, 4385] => 0.2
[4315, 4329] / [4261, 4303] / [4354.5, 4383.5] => 0.7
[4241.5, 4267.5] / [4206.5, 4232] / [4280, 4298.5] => -0.2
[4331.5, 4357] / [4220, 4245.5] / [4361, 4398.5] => 4.0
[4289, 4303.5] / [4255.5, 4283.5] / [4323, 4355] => -0.7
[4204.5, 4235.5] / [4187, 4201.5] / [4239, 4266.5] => -0.2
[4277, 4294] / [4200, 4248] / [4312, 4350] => -1.2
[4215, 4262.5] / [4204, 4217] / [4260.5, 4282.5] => 2.1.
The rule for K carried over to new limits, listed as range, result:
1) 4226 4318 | 10.3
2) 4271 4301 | 10.4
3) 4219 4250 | 10.1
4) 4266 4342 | 9.87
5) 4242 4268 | 10.4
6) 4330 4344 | 7.74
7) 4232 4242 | 9.98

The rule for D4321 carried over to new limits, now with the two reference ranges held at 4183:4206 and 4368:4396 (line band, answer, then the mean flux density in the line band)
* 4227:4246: 0.19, 10.2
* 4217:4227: 0.19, 10.1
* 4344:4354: 0.53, 9.69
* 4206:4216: -0.48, 10.8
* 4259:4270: -0.38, 10.6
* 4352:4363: -0.11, 10.3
